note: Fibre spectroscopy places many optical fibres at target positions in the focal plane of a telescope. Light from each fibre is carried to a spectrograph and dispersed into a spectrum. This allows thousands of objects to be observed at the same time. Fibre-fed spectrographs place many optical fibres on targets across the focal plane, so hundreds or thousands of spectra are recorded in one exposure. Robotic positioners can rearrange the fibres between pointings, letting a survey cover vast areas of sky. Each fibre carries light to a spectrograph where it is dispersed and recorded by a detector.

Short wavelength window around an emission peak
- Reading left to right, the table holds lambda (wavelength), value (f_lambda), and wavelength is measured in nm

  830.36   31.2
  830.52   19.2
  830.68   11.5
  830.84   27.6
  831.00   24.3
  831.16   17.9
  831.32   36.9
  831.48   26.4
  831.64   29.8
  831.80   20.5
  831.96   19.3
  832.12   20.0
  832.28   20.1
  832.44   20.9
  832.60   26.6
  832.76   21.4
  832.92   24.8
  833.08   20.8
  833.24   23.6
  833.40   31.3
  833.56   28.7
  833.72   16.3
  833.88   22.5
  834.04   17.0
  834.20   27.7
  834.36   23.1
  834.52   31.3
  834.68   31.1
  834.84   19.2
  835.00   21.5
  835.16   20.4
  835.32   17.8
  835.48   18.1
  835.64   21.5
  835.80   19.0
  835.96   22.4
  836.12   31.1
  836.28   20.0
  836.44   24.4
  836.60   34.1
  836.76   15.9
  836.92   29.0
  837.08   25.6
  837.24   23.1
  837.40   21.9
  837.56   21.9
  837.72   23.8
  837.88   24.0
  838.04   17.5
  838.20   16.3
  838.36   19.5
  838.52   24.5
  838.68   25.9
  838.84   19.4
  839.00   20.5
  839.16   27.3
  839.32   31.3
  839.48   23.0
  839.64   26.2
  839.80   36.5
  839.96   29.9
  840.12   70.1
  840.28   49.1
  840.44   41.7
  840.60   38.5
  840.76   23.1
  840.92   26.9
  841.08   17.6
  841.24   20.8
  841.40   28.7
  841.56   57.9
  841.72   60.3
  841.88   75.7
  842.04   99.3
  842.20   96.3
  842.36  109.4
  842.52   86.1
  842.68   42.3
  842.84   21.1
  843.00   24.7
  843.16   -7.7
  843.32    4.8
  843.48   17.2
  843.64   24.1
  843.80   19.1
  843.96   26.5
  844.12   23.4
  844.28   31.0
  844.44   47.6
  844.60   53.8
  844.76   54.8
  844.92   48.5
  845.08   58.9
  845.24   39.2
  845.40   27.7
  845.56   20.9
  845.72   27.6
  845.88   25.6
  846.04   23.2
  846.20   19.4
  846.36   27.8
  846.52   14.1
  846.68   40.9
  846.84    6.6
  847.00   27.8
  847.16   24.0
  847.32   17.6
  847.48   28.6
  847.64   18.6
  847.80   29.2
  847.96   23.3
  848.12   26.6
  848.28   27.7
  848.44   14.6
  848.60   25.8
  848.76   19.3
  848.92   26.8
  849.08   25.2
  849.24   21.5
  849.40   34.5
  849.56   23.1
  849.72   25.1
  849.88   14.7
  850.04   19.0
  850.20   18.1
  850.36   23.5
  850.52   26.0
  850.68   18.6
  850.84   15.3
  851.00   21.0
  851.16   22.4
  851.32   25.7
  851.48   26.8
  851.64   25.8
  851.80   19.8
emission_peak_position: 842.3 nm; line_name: H-alpha 6563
